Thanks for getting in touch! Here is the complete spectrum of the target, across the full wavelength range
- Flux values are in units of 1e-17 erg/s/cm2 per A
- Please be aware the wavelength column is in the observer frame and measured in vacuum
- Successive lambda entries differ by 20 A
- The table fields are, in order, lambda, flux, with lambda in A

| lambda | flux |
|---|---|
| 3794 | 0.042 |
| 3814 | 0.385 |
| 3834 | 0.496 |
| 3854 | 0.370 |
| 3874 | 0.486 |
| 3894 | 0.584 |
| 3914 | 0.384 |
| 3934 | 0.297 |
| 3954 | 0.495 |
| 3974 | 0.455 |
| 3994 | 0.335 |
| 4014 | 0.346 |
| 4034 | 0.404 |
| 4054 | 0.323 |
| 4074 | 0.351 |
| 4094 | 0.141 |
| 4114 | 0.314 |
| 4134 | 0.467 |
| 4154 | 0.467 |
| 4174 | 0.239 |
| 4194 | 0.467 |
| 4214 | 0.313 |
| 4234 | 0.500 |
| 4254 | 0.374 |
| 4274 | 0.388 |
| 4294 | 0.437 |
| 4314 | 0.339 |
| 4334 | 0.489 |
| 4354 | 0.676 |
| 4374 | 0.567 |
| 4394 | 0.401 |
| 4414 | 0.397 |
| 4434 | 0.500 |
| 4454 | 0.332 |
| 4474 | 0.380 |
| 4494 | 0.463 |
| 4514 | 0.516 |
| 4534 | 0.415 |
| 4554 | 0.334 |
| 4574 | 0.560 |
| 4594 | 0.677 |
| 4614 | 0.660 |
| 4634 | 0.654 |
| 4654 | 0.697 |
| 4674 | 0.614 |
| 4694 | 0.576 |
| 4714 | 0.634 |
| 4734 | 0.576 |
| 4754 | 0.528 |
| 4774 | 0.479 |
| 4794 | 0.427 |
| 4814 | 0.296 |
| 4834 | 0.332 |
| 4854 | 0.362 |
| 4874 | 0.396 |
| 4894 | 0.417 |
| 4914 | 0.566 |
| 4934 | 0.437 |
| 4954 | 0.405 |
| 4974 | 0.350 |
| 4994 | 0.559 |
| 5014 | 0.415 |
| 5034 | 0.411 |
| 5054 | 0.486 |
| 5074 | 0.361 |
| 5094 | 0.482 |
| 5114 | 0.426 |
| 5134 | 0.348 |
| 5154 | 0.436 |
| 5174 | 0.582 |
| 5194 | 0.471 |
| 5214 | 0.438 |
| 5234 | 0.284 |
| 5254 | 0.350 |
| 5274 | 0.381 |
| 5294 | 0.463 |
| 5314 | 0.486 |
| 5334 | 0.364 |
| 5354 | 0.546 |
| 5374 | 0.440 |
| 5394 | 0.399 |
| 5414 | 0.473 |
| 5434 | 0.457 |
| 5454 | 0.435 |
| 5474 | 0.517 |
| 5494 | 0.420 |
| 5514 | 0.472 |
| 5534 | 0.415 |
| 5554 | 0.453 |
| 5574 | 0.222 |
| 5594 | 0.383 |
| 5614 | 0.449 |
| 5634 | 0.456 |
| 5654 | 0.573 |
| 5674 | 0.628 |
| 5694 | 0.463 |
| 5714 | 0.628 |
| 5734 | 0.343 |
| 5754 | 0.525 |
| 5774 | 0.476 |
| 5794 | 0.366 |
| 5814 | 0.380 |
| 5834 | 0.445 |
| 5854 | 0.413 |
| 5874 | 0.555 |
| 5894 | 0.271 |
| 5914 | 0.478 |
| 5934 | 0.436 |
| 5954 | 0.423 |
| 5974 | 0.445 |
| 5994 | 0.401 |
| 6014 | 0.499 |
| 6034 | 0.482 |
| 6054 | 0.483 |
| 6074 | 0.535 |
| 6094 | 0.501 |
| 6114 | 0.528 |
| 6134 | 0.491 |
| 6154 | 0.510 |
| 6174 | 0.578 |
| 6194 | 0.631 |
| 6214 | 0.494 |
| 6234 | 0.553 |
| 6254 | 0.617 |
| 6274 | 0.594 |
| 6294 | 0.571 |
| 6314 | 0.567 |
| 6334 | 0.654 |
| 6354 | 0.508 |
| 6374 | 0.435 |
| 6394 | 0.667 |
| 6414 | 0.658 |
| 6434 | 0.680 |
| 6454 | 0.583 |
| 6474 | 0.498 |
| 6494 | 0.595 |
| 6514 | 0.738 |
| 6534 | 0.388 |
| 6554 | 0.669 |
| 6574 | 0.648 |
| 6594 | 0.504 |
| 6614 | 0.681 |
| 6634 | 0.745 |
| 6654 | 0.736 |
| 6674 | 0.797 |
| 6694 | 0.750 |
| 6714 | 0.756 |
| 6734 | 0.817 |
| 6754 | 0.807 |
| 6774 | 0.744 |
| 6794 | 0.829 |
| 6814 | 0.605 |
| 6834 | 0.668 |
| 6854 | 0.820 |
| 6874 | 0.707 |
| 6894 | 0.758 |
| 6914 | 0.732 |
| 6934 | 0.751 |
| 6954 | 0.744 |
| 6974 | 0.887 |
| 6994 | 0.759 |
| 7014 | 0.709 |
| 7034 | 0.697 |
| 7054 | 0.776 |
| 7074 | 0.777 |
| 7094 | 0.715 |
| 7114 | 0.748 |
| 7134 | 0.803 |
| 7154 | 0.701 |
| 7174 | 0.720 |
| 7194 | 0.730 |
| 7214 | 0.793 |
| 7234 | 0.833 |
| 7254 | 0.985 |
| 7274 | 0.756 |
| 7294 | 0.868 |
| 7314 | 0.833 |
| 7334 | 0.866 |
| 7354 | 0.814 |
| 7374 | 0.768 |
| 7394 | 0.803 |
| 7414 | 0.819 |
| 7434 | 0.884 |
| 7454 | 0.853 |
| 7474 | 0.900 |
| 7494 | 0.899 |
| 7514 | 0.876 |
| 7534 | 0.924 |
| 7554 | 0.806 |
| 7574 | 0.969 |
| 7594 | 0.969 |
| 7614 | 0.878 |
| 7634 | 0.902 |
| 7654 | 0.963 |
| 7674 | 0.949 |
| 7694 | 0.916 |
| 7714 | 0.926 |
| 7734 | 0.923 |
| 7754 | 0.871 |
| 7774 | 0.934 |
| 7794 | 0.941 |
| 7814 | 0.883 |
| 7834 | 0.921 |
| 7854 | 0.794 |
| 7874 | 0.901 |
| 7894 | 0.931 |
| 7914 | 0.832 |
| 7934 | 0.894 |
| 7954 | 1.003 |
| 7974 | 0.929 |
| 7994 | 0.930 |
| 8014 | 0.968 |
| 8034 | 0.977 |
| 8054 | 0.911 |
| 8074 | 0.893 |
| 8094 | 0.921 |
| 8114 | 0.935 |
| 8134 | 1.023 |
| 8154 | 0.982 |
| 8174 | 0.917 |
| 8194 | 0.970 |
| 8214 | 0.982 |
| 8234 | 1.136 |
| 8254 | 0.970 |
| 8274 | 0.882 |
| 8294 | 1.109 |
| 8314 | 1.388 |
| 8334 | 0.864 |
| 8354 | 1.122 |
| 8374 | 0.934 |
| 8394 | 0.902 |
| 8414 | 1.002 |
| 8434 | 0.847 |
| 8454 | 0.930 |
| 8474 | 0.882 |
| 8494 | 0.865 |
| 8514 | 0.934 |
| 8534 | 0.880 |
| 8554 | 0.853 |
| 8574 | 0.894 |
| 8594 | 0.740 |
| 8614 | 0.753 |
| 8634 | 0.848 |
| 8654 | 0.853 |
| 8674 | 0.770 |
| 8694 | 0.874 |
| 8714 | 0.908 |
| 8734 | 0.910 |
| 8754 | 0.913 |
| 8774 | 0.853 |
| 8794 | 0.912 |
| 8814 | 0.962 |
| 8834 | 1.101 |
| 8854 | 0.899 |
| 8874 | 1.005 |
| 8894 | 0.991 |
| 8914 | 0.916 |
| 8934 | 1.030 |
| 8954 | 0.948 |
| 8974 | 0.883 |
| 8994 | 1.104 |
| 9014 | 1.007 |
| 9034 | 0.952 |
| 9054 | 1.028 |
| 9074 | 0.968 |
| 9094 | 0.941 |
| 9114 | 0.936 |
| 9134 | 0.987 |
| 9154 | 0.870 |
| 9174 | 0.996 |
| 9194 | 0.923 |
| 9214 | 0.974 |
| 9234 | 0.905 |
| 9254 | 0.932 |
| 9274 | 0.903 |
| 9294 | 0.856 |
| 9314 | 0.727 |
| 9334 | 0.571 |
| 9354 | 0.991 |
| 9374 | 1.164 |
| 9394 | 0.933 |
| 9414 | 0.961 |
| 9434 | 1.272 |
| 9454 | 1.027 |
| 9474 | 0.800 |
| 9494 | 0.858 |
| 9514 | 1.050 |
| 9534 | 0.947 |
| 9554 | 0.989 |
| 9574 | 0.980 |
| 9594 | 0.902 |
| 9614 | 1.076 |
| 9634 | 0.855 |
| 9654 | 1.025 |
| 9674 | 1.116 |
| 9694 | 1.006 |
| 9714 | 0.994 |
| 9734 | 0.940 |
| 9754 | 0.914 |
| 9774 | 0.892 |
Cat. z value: 0.66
